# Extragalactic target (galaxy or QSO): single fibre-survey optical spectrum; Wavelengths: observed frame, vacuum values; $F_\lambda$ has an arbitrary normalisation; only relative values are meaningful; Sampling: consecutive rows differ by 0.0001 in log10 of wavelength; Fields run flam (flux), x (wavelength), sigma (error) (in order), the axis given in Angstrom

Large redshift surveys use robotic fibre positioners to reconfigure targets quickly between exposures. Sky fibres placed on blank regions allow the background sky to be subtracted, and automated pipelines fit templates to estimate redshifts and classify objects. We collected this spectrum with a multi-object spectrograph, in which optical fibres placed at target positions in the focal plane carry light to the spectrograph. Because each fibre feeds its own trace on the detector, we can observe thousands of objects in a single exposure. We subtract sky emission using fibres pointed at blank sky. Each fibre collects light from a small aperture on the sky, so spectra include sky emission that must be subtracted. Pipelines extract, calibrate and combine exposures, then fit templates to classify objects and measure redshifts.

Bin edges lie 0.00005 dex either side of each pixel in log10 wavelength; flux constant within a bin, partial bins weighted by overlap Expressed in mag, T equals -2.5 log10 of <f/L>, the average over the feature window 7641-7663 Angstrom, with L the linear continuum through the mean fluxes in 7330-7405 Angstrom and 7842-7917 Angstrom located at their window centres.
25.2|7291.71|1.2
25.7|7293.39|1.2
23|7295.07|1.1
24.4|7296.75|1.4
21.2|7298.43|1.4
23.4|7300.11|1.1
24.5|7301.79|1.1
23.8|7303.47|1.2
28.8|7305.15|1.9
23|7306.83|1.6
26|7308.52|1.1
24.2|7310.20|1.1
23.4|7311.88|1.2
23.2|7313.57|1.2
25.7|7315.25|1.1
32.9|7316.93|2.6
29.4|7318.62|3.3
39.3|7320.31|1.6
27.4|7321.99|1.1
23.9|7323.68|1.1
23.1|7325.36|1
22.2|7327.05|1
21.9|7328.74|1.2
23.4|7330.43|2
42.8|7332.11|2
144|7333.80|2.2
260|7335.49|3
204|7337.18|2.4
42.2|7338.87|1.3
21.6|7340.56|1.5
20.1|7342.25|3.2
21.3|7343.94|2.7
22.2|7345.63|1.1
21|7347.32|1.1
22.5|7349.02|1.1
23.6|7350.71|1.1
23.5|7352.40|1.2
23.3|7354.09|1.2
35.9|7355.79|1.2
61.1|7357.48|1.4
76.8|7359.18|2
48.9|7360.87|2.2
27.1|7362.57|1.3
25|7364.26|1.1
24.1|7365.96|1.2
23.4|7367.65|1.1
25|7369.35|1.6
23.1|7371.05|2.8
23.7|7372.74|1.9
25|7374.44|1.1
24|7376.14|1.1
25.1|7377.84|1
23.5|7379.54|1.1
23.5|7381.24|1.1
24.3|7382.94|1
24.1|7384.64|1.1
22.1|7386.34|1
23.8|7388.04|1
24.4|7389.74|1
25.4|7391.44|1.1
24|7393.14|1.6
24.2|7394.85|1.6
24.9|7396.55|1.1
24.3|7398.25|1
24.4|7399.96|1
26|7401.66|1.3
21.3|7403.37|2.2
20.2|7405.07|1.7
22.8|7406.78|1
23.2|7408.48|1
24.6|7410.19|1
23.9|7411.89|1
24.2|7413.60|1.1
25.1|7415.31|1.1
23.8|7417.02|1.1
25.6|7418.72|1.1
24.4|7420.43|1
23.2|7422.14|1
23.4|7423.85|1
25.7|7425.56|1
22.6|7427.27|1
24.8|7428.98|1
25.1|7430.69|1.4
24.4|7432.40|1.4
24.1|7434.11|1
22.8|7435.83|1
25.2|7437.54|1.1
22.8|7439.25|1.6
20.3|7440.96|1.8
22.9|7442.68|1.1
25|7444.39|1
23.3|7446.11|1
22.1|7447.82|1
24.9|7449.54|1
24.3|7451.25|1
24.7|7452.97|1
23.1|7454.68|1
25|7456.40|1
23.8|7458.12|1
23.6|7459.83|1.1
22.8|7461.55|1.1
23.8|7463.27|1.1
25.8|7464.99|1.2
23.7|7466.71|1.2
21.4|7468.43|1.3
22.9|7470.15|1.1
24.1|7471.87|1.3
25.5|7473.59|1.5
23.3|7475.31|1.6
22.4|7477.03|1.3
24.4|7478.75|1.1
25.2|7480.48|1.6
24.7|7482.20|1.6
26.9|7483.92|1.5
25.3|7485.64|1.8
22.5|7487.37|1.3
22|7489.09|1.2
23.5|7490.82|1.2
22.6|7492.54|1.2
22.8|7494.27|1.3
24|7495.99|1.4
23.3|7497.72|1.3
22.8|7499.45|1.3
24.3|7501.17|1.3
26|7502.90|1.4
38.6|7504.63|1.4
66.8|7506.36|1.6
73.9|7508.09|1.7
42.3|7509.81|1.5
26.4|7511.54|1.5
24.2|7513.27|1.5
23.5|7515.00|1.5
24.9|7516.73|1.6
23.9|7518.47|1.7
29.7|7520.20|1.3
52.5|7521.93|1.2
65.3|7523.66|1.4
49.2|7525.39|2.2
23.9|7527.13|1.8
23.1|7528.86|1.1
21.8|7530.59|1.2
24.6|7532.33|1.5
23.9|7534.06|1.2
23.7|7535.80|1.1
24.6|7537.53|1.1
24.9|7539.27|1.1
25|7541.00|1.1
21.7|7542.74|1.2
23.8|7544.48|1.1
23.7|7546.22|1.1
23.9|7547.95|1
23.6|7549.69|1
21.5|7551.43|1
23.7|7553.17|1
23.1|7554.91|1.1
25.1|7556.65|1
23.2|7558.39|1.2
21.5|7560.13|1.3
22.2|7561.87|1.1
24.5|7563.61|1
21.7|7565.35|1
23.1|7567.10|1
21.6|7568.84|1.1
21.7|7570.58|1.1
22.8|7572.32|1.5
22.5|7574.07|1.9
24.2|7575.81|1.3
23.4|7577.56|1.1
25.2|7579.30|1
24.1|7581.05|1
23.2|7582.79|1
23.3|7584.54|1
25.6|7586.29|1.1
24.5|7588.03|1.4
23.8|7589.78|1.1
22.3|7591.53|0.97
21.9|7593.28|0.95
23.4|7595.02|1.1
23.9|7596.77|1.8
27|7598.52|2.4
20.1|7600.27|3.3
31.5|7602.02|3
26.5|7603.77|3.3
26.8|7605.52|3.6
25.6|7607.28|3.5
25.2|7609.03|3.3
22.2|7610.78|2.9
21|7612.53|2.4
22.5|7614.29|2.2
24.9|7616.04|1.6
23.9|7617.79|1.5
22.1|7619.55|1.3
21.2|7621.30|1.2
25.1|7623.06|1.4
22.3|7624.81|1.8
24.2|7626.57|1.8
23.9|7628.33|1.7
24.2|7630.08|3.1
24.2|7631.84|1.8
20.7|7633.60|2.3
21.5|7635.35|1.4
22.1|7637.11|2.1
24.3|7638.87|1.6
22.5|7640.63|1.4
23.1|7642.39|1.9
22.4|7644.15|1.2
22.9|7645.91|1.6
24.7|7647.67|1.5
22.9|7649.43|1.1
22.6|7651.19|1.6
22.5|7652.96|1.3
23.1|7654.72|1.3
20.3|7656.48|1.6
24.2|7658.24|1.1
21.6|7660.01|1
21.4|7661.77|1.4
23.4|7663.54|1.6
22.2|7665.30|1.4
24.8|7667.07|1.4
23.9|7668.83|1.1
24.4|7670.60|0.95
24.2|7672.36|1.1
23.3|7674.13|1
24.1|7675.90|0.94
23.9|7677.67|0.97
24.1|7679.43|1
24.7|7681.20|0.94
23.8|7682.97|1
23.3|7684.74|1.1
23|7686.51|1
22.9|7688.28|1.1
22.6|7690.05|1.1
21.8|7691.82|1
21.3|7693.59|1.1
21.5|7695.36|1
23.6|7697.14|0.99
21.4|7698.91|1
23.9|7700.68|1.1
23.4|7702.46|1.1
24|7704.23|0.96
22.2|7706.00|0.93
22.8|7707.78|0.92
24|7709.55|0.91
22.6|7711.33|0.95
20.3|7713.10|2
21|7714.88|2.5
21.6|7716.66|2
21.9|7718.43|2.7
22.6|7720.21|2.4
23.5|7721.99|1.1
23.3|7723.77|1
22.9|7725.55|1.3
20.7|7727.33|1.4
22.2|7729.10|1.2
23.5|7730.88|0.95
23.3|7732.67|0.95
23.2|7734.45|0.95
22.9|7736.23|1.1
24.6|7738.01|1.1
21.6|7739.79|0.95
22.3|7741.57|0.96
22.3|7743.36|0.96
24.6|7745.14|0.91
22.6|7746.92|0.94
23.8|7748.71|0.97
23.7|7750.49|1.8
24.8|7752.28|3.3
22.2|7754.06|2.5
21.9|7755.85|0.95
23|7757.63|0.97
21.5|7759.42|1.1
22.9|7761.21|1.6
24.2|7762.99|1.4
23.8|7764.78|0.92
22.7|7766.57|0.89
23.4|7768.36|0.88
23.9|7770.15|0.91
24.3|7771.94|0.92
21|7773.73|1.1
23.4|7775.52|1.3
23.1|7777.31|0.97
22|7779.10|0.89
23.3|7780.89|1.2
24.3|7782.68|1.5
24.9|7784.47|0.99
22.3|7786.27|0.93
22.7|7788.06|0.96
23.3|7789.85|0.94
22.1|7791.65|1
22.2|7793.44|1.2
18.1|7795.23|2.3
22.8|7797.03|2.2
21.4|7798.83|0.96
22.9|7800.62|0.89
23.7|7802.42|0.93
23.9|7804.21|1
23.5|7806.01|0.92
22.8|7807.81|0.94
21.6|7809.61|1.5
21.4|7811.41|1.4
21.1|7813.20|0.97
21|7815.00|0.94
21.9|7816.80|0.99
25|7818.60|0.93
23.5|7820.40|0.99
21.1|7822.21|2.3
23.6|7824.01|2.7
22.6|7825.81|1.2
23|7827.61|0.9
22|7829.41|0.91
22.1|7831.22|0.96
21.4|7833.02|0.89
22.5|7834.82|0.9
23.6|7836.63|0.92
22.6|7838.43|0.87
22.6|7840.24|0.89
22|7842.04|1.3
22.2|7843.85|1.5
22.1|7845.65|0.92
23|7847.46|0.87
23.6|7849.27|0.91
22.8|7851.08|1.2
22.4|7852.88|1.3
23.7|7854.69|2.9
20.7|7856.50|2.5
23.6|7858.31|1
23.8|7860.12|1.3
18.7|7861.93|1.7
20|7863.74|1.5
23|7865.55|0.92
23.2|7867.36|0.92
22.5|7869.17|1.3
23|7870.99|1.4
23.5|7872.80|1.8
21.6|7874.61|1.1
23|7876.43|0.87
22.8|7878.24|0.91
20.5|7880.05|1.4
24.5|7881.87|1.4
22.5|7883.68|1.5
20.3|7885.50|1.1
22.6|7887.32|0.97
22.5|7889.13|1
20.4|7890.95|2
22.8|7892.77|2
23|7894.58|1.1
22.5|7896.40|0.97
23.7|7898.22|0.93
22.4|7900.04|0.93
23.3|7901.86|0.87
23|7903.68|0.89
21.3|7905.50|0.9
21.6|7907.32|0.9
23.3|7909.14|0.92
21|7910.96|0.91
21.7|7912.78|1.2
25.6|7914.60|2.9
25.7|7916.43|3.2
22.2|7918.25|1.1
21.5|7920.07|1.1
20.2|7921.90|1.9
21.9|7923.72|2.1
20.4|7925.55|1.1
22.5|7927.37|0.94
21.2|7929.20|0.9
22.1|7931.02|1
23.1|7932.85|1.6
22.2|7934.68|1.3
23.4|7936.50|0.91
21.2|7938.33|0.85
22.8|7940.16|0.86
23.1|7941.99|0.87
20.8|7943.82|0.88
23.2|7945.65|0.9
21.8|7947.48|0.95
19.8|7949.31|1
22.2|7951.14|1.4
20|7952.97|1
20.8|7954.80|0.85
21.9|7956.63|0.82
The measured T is 0.31 mag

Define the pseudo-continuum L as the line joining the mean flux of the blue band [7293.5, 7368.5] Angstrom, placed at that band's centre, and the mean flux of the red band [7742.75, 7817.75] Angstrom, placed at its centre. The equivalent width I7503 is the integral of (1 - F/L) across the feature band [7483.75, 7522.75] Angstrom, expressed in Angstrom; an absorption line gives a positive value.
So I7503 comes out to 2.8 Angstrom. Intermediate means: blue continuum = 40.2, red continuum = 22.8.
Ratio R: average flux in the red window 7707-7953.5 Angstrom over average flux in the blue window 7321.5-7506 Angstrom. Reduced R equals 0.74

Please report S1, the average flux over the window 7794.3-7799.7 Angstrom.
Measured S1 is 20.8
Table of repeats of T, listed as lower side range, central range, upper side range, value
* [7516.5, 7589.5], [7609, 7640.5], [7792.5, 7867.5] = 0.09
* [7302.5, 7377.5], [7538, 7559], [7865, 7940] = 0.38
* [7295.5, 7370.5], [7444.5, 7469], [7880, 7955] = 0.46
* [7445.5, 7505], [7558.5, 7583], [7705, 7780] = 0.03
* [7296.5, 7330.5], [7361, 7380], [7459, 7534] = 0.05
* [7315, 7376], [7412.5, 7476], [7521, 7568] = 0.43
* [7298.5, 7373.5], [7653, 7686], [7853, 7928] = 0.25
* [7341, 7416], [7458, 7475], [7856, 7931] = 0.09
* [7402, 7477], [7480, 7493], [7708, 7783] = -0.02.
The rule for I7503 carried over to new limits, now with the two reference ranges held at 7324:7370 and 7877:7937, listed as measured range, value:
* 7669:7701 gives 9.5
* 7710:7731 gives 6.1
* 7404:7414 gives 5.0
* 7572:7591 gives 7.0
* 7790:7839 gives 8.0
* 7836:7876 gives 3.7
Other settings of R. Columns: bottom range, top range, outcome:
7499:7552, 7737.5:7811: 0.73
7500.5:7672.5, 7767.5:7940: 0.87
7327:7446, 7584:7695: 0.70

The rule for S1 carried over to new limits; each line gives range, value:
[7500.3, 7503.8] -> 25.3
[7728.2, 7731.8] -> 22.8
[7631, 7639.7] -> 22.5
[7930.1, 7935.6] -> 22.5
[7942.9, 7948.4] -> 21.9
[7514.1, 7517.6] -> 24.2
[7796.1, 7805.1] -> 22.9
